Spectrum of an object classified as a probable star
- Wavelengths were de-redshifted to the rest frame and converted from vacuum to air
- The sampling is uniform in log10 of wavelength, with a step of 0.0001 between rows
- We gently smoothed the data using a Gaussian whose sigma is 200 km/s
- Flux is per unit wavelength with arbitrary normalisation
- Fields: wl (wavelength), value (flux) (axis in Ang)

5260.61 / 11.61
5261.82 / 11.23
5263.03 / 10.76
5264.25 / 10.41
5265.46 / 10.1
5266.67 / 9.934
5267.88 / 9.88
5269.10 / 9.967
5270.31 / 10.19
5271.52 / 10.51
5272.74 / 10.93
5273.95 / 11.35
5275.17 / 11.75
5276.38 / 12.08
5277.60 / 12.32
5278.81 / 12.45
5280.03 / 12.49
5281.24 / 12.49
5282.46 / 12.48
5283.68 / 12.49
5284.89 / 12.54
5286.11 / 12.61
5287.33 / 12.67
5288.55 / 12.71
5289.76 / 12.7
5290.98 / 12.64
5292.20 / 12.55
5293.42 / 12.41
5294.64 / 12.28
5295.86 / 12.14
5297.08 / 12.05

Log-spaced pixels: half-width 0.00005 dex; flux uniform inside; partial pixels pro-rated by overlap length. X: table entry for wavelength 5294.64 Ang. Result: 12.28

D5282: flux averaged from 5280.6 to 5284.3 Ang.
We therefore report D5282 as 12.5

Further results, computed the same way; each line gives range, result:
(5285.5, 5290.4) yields 12.7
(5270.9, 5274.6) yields 10.9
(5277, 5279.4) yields 12.4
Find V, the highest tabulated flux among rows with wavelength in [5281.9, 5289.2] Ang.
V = 12.71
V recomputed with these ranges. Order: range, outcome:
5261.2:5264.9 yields 11.23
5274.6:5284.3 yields 12.49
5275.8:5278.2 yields 12.32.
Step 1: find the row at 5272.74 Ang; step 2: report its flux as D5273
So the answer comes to 10.93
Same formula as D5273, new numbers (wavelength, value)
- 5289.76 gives 12.7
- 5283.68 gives 12.49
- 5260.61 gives 11.61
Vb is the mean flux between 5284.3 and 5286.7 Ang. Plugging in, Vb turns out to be 12.6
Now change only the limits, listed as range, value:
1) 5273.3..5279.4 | 12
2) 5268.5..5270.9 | 10.1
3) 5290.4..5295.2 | 12.5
